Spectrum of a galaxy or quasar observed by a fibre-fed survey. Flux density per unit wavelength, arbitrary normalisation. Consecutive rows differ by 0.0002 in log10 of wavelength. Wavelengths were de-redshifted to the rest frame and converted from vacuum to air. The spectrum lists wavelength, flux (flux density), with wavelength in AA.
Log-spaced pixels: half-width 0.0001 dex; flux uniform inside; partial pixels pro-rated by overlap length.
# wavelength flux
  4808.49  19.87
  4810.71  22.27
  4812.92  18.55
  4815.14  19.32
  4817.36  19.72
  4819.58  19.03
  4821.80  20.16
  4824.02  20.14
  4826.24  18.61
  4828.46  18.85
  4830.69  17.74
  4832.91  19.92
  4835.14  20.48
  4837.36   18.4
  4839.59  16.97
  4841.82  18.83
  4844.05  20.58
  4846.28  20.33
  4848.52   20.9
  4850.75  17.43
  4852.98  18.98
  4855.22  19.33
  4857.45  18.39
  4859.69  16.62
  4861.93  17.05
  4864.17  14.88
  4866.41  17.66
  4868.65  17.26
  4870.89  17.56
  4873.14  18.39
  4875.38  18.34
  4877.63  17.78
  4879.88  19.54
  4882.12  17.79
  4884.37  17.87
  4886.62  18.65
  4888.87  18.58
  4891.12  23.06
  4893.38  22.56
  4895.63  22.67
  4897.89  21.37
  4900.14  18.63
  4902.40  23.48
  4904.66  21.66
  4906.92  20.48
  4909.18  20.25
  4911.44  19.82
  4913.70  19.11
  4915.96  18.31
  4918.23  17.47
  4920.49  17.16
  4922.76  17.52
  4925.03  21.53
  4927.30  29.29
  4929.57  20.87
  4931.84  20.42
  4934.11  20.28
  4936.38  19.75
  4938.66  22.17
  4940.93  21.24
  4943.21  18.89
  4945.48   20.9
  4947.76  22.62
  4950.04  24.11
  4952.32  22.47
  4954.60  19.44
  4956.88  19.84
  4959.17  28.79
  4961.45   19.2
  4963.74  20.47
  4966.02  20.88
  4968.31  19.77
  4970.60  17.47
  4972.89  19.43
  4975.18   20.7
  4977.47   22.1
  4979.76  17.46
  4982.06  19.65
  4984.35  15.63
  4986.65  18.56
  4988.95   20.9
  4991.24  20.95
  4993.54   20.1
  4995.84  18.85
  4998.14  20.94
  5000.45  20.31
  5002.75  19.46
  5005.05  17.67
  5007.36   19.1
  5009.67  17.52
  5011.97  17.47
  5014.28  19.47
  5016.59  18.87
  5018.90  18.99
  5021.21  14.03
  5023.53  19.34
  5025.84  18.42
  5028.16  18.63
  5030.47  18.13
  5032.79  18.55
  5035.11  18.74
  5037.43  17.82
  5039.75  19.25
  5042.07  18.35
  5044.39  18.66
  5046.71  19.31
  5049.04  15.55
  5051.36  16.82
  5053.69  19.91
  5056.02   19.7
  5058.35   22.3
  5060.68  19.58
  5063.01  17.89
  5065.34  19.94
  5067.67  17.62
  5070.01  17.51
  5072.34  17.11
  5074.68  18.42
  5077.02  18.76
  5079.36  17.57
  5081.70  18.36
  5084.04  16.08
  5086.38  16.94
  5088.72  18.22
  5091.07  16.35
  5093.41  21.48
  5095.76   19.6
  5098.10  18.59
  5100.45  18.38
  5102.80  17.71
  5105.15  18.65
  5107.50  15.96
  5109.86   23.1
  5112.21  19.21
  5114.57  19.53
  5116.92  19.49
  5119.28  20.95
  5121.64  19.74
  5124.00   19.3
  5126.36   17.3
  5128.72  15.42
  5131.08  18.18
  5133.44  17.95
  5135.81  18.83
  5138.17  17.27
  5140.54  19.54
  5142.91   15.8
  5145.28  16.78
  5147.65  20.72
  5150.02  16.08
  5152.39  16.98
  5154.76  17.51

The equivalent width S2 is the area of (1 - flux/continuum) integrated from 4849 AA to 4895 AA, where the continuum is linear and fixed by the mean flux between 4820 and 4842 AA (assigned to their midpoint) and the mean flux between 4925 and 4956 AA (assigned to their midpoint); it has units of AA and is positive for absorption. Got 3.6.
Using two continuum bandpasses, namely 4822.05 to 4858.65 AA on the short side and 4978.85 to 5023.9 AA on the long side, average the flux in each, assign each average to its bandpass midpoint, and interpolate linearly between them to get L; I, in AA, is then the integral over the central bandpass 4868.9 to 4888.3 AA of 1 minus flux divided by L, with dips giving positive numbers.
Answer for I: 0.9 AA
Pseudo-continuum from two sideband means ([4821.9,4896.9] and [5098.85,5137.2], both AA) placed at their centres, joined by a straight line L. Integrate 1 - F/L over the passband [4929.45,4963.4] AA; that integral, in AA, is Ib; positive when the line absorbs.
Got -4.64 AA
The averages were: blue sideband 18.9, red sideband 18.7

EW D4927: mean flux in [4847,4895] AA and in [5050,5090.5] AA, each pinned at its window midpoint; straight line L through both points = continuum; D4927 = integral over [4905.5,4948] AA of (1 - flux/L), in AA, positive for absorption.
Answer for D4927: -4.3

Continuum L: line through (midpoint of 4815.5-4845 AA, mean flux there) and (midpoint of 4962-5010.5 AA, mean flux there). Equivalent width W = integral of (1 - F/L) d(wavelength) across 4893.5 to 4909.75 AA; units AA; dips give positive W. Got -1.7 AA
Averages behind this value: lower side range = 19.2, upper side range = 19.4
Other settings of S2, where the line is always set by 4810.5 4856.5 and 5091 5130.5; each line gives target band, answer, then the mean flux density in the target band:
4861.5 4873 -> 1.35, 17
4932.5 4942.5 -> -0.83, 20.8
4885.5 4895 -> -0.79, 20.8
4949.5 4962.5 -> -2.11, 22.2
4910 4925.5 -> 0.47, 18.6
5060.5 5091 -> 1.75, 17.9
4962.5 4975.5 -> -0.41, 19.7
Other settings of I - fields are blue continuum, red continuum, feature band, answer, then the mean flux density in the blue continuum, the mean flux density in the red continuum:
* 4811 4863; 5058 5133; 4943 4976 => -4.0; 19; 18.6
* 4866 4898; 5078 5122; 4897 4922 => -0.7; 19.2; 18.7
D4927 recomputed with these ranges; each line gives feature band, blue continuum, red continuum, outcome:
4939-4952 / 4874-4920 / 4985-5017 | -1.4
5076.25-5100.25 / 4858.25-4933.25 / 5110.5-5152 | 0.5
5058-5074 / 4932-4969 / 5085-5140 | 0.6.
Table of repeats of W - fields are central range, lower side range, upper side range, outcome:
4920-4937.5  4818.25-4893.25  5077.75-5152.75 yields -2.2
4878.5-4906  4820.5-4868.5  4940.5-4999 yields -1.6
